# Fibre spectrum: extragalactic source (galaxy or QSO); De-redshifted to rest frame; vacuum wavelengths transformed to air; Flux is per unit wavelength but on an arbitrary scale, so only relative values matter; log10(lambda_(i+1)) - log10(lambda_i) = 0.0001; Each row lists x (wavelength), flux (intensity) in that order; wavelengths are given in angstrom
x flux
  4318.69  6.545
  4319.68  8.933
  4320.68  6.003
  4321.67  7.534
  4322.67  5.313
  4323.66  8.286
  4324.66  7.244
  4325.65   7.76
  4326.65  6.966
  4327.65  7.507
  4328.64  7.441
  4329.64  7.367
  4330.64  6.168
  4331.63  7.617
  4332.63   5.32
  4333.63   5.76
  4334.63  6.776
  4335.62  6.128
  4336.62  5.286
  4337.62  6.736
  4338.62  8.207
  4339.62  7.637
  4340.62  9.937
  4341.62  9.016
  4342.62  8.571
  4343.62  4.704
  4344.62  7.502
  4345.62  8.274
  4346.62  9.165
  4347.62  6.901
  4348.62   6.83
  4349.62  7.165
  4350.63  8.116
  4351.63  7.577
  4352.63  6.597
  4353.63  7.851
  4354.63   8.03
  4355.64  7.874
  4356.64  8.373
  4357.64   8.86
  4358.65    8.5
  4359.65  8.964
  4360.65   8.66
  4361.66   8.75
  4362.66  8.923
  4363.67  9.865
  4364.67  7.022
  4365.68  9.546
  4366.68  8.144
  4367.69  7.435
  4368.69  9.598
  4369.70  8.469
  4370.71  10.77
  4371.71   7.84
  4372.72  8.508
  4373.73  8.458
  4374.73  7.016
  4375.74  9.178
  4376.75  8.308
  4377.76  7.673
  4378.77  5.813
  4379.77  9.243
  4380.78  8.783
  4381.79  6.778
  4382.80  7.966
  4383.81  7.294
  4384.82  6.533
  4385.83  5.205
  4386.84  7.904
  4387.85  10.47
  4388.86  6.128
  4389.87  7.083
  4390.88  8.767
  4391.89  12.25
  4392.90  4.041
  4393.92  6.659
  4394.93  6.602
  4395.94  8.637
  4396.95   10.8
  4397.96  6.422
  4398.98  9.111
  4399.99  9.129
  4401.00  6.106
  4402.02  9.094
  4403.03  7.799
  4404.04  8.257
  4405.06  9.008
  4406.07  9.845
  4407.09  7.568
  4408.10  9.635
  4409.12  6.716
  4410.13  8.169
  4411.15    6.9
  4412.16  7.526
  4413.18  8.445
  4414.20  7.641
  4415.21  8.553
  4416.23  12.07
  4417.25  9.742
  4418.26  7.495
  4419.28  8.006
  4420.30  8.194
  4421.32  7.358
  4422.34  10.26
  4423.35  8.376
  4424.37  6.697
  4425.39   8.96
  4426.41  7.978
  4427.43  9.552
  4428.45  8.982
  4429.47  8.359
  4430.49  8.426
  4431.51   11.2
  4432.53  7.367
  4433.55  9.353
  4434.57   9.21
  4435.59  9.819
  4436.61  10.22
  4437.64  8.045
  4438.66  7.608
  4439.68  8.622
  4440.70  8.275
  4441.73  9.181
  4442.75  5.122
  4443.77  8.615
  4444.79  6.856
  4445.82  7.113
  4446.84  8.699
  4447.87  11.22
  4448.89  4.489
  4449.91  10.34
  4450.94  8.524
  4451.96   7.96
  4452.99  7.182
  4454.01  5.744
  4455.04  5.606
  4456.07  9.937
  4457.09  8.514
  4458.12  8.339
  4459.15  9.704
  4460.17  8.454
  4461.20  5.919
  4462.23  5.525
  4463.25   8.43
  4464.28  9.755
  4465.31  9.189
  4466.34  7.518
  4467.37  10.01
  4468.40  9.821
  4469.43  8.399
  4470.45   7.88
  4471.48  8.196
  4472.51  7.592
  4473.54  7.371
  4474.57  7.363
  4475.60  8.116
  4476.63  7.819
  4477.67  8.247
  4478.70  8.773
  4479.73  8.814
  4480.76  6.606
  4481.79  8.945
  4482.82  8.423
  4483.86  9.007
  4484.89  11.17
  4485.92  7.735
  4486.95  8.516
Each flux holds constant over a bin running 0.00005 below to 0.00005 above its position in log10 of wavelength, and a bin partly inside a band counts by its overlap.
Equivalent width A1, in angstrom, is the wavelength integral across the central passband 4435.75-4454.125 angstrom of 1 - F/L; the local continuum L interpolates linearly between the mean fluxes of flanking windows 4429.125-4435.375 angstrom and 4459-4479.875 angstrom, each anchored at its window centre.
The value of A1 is 1.44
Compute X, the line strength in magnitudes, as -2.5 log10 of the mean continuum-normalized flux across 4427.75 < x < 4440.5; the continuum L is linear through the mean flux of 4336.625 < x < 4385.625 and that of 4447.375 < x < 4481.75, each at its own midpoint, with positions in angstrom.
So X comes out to -0.11 mag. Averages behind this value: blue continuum 8.04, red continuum 8.11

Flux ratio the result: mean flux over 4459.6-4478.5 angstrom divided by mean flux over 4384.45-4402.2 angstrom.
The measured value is 1.04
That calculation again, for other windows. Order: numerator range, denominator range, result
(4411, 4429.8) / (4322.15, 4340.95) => 1.22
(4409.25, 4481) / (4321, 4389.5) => 1.07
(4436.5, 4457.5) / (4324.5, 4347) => 1.10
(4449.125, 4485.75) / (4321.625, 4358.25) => 1.12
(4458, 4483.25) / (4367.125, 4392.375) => 1.01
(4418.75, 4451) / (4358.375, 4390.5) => 1.04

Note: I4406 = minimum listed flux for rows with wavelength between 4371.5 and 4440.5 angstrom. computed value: 4.041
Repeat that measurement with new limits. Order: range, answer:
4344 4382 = 5.813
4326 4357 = 4.704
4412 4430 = 6.697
